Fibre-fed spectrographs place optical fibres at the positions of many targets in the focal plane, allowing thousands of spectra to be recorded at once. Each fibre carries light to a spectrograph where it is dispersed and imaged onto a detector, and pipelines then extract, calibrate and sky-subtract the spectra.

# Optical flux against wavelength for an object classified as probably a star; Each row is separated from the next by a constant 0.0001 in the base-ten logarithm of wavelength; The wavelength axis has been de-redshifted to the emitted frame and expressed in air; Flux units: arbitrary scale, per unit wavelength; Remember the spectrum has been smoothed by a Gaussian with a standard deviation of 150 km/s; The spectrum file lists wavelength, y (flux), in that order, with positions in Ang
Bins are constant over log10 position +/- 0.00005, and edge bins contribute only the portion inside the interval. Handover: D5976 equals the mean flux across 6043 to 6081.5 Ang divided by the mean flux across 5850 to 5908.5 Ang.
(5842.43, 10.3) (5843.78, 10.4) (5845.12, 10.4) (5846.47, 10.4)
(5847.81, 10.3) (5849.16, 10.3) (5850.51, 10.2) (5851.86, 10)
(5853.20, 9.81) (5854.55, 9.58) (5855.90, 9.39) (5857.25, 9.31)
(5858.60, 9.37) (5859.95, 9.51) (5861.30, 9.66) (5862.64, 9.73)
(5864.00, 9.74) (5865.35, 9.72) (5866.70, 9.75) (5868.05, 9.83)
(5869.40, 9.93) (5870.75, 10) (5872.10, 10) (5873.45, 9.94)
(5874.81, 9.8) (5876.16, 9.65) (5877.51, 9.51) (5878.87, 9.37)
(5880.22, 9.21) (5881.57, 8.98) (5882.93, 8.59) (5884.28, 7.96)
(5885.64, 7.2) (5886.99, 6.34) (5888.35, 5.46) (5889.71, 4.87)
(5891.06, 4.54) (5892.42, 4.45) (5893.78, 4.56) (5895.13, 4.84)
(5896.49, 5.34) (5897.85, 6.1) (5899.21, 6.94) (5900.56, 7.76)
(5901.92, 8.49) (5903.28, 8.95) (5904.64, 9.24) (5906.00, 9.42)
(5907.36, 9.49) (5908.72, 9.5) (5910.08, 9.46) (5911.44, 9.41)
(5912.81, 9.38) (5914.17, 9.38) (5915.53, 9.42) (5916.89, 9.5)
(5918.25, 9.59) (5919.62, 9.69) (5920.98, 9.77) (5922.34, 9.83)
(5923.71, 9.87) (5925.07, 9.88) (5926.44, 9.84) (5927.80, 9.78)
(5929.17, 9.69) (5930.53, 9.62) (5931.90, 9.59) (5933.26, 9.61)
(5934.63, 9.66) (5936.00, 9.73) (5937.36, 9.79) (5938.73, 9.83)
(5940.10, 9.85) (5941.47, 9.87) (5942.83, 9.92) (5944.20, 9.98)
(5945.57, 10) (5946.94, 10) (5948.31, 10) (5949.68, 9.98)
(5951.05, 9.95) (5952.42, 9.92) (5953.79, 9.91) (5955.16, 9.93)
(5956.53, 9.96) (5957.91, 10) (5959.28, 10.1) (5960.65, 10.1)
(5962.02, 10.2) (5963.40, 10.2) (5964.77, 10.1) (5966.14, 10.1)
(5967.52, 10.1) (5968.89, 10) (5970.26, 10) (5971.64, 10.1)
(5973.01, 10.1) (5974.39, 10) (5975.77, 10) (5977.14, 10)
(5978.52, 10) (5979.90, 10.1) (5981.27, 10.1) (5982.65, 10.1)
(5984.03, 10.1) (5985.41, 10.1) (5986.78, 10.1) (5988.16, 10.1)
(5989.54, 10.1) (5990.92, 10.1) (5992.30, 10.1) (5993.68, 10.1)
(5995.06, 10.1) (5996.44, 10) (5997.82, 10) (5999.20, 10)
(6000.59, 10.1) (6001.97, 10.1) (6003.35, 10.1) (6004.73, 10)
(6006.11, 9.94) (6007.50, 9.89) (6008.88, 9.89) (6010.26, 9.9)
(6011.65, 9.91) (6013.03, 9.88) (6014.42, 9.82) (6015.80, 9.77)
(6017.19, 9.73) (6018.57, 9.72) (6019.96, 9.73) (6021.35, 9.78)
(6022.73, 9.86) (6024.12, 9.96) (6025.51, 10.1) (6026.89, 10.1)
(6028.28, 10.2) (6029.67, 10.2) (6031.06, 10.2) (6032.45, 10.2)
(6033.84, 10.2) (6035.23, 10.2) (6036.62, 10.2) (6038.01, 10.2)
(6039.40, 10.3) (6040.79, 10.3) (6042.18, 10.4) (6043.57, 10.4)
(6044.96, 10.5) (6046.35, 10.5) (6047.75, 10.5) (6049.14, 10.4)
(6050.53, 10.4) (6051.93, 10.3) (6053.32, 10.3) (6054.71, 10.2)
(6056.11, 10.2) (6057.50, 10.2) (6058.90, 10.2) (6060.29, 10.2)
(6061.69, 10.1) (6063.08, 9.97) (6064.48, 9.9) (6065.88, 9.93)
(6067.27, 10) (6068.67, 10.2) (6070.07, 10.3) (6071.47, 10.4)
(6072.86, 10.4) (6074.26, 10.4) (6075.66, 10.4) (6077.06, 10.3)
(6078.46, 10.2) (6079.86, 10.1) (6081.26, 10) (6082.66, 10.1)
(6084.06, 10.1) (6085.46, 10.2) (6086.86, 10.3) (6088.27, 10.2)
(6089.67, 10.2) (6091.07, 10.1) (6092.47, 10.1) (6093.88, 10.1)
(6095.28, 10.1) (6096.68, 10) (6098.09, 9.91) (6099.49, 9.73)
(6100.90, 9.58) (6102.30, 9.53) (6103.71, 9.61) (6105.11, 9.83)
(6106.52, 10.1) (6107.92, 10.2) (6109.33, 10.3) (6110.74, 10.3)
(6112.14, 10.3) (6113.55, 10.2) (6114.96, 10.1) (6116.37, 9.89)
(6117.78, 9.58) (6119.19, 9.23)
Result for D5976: 1.2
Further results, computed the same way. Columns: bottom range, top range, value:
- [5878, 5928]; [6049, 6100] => 1.24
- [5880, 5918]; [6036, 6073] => 1.34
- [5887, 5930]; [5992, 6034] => 1.22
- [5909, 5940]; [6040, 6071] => 1.06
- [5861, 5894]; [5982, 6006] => 1.20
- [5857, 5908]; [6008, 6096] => 1.23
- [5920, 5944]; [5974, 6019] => 1.02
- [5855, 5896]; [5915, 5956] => 1.17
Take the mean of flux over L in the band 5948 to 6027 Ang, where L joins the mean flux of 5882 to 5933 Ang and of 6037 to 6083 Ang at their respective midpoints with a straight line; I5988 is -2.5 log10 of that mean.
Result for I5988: -0.082 mag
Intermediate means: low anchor 8.23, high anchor 10.3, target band 10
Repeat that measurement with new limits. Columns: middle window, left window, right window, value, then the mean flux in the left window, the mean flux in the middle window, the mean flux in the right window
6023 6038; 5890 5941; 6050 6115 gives -0.052 mag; 8.68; 10.1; 10.1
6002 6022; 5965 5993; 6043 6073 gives 0.030 mag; 10.1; 9.87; 10.2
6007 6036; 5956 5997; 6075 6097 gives 0.016 mag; 10.1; 9.96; 10.2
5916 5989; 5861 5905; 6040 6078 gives -0.116 mag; 8.05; 9.93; 10.3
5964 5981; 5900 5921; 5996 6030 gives -0.042 mag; 9.27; 10.1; 9.94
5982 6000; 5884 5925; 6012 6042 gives -0.074 mag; 7.92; 10.1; 10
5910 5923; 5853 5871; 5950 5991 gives 0.035 mag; 9.65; 9.55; 10.1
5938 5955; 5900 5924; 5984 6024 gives -0.040 mag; 9.34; 9.93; 9.96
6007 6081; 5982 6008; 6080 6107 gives -0.013 mag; 10.1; 10.1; 9.99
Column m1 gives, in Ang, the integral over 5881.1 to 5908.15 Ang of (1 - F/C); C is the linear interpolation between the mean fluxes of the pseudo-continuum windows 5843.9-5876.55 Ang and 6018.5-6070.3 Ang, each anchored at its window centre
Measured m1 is 8.0 Ang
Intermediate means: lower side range 9.86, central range 6.97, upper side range 10.2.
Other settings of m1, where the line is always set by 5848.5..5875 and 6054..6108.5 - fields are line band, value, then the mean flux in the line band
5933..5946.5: 0.1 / 9.83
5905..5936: 0.8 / 9.61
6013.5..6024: 0.2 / 9.78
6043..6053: -0.4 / 10.4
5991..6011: -0.1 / 10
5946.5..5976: -0.3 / 10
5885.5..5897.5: 5.6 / 5.22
